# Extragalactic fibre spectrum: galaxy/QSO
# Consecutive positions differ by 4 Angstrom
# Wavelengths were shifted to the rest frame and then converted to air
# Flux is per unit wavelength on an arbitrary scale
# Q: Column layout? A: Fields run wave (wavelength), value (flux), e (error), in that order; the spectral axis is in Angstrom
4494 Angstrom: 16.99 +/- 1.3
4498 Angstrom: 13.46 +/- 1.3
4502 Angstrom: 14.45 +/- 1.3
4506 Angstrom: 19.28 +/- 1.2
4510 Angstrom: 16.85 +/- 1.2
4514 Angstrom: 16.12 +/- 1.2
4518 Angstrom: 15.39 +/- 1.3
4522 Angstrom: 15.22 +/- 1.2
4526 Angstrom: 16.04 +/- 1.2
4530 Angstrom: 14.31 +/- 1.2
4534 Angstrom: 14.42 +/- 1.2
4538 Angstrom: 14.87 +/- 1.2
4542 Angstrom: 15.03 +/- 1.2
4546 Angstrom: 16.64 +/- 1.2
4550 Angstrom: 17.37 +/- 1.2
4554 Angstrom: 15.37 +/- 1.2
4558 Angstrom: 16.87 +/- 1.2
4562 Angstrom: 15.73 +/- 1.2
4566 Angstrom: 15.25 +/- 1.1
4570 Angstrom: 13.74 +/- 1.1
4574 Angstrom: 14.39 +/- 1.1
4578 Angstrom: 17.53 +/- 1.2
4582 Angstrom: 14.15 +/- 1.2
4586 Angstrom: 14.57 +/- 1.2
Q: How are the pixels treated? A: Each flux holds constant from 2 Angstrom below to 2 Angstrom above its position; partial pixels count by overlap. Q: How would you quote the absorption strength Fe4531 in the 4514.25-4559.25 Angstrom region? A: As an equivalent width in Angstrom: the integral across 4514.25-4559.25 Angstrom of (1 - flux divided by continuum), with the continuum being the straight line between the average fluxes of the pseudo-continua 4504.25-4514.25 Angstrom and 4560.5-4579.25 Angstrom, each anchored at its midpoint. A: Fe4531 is 2.46 Angstrom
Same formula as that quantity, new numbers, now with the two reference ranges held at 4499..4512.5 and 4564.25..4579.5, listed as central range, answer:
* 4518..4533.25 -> 0.9 Angstrom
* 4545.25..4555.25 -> -0.6 Angstrom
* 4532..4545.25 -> 0.8 Angstrom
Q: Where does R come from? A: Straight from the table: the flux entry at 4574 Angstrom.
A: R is 14.39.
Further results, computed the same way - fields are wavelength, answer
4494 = 16.99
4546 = 16.64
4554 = 15.37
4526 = 16.04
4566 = 15.25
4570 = 13.74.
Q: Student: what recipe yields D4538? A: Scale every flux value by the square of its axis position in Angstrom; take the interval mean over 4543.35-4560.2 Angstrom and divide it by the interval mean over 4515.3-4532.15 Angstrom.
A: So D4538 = 1.09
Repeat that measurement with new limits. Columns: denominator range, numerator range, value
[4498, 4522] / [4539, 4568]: 1.01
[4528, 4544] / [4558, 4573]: 1.05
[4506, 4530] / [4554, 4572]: 0.98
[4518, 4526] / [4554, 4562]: 1.06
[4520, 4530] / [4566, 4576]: 0.95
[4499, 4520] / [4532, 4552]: 0.98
